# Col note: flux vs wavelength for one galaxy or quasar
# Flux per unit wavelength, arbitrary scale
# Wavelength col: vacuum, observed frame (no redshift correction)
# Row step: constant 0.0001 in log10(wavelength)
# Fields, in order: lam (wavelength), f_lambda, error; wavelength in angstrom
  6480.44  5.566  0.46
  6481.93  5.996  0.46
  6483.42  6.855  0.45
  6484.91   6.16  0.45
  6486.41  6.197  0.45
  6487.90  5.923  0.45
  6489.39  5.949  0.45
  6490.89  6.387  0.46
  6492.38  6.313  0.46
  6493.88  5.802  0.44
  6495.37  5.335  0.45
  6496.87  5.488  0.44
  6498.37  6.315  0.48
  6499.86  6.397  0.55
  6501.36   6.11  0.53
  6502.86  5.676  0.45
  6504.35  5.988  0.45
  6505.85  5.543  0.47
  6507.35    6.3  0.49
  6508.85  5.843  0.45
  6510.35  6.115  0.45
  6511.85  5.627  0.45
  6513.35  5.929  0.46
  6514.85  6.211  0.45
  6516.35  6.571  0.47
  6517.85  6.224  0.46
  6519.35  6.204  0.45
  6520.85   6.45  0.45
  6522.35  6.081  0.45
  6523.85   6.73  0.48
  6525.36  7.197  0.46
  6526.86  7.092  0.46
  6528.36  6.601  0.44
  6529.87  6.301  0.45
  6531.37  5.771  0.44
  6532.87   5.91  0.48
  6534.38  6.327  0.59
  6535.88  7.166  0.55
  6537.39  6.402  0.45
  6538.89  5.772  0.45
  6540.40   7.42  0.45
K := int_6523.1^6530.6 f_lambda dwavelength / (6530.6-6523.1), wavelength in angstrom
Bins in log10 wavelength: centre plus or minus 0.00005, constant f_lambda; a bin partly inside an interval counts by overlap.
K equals 6.78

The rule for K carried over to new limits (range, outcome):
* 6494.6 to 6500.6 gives 5.89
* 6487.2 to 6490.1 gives 5.94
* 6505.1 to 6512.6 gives 5.88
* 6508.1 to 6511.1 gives 5.97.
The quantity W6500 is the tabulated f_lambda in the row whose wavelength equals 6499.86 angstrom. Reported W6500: 6.397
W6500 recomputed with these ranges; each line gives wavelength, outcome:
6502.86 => 5.676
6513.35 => 5.929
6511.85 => 5.627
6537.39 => 6.402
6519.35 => 6.204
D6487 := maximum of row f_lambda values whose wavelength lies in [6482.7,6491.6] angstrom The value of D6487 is 6.855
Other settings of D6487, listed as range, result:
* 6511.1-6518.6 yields 6.571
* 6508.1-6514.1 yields 6.115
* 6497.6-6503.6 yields 6.397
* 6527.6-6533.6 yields 6.601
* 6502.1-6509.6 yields 6.3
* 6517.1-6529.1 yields 7.197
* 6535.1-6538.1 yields 7.166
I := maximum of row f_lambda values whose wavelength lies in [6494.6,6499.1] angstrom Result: 6.315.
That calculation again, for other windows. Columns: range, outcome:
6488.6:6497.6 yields 6.387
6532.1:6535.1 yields 6.327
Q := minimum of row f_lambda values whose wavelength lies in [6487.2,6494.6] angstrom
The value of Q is 5.802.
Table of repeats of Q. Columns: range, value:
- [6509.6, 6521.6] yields 5.627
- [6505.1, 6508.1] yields 5.543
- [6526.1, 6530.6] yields 6.301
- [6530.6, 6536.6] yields 5.771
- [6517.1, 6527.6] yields 6.081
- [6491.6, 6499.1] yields 5.335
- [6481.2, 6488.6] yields 5.923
